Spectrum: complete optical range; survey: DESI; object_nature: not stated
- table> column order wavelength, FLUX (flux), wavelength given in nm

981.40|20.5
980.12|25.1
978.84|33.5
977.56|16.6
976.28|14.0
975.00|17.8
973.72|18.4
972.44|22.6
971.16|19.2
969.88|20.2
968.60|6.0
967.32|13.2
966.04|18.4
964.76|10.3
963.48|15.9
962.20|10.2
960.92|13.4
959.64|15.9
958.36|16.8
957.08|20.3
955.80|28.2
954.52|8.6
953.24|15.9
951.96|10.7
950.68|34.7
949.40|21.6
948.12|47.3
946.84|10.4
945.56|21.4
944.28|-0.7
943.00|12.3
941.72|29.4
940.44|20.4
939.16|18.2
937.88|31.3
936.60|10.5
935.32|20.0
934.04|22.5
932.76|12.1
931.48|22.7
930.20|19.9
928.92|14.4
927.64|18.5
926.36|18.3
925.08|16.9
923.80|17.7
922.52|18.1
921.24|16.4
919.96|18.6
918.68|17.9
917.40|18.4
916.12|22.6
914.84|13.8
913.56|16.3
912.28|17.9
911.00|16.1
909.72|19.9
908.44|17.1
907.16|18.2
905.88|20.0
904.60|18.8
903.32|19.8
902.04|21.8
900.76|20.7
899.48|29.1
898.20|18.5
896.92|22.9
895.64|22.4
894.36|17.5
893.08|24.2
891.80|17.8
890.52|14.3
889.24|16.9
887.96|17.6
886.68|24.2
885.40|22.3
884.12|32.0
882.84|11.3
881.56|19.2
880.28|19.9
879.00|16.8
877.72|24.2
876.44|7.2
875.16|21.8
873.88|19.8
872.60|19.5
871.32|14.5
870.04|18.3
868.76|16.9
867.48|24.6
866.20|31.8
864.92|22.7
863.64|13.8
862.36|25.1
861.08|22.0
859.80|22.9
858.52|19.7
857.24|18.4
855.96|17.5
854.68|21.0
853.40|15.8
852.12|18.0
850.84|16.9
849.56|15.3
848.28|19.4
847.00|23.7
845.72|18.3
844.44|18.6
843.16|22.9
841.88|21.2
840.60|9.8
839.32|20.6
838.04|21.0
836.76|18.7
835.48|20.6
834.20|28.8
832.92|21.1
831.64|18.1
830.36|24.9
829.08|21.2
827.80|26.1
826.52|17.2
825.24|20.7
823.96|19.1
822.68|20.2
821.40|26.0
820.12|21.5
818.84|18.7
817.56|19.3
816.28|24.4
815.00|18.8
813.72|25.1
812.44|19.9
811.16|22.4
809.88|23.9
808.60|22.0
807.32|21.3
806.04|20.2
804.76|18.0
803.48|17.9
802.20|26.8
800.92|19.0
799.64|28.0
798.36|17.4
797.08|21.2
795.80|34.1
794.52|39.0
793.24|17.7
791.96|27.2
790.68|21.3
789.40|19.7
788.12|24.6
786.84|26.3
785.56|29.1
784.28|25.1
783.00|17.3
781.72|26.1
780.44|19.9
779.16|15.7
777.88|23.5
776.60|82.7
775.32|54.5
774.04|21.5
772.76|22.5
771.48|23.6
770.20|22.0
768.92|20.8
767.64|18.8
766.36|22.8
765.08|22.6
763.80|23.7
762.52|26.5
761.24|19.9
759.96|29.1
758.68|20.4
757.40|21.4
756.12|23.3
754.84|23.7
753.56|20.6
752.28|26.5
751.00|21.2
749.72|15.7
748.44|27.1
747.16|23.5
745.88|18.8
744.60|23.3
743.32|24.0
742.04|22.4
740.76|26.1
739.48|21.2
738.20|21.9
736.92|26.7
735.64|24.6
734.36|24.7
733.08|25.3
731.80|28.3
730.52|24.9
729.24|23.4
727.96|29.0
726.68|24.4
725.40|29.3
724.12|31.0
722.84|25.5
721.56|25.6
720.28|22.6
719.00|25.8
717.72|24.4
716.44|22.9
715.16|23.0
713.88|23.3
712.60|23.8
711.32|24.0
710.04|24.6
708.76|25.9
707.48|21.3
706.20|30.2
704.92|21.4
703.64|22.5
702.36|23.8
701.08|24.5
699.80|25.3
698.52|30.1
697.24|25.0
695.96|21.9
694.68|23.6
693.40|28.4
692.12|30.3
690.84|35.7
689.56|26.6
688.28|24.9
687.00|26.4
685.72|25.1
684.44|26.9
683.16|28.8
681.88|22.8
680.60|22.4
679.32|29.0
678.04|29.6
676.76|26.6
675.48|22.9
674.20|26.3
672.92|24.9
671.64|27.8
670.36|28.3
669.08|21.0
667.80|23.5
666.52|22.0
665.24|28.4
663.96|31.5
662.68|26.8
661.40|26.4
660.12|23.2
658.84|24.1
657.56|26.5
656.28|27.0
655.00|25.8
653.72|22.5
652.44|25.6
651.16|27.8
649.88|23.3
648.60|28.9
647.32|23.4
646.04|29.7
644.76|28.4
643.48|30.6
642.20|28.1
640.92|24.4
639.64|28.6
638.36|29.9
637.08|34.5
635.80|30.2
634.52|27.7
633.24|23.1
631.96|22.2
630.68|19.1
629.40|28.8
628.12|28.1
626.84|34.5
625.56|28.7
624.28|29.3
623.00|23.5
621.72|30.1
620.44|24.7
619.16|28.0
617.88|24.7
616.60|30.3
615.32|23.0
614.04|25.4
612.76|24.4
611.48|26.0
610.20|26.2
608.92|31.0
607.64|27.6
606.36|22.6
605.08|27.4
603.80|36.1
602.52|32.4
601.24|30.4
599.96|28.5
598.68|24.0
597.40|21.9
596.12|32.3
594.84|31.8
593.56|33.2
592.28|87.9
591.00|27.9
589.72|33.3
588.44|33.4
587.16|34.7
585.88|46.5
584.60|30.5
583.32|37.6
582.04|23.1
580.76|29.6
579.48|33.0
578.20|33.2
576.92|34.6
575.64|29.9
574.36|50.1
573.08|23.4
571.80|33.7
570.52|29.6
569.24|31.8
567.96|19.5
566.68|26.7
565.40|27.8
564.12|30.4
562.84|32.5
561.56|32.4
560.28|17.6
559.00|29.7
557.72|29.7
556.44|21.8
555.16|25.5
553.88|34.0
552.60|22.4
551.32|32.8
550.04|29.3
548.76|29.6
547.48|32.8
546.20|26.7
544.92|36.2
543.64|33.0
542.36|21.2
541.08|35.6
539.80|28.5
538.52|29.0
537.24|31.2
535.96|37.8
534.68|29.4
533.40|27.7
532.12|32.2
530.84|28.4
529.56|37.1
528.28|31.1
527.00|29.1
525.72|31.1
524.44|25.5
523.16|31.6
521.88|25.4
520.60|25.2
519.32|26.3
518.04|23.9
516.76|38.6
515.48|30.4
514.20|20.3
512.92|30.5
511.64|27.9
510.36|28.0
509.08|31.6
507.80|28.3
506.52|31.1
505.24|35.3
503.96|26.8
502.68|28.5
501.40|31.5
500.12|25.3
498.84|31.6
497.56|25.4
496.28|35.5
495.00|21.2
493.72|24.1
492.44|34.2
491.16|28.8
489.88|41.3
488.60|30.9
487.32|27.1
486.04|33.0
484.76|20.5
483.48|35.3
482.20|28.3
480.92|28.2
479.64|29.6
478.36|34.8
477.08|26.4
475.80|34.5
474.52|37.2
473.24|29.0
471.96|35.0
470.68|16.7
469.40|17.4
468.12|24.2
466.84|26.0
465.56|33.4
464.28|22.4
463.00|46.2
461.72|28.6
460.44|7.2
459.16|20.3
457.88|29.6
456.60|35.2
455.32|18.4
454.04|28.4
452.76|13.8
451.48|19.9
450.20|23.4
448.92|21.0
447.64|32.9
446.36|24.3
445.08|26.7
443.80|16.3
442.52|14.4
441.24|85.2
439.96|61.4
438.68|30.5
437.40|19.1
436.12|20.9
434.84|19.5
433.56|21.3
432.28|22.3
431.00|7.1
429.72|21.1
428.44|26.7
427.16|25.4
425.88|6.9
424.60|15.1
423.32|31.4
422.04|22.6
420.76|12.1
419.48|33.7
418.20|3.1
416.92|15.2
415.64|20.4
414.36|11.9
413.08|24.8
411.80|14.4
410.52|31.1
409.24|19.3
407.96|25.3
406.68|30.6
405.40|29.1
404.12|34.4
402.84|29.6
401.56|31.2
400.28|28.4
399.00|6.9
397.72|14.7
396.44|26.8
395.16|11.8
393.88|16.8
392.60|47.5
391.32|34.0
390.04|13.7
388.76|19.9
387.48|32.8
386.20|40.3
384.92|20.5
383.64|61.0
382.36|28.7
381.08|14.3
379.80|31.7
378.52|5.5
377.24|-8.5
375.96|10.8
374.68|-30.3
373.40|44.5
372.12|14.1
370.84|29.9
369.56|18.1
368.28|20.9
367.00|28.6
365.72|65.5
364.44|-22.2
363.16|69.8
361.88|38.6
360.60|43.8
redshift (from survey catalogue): 0.182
